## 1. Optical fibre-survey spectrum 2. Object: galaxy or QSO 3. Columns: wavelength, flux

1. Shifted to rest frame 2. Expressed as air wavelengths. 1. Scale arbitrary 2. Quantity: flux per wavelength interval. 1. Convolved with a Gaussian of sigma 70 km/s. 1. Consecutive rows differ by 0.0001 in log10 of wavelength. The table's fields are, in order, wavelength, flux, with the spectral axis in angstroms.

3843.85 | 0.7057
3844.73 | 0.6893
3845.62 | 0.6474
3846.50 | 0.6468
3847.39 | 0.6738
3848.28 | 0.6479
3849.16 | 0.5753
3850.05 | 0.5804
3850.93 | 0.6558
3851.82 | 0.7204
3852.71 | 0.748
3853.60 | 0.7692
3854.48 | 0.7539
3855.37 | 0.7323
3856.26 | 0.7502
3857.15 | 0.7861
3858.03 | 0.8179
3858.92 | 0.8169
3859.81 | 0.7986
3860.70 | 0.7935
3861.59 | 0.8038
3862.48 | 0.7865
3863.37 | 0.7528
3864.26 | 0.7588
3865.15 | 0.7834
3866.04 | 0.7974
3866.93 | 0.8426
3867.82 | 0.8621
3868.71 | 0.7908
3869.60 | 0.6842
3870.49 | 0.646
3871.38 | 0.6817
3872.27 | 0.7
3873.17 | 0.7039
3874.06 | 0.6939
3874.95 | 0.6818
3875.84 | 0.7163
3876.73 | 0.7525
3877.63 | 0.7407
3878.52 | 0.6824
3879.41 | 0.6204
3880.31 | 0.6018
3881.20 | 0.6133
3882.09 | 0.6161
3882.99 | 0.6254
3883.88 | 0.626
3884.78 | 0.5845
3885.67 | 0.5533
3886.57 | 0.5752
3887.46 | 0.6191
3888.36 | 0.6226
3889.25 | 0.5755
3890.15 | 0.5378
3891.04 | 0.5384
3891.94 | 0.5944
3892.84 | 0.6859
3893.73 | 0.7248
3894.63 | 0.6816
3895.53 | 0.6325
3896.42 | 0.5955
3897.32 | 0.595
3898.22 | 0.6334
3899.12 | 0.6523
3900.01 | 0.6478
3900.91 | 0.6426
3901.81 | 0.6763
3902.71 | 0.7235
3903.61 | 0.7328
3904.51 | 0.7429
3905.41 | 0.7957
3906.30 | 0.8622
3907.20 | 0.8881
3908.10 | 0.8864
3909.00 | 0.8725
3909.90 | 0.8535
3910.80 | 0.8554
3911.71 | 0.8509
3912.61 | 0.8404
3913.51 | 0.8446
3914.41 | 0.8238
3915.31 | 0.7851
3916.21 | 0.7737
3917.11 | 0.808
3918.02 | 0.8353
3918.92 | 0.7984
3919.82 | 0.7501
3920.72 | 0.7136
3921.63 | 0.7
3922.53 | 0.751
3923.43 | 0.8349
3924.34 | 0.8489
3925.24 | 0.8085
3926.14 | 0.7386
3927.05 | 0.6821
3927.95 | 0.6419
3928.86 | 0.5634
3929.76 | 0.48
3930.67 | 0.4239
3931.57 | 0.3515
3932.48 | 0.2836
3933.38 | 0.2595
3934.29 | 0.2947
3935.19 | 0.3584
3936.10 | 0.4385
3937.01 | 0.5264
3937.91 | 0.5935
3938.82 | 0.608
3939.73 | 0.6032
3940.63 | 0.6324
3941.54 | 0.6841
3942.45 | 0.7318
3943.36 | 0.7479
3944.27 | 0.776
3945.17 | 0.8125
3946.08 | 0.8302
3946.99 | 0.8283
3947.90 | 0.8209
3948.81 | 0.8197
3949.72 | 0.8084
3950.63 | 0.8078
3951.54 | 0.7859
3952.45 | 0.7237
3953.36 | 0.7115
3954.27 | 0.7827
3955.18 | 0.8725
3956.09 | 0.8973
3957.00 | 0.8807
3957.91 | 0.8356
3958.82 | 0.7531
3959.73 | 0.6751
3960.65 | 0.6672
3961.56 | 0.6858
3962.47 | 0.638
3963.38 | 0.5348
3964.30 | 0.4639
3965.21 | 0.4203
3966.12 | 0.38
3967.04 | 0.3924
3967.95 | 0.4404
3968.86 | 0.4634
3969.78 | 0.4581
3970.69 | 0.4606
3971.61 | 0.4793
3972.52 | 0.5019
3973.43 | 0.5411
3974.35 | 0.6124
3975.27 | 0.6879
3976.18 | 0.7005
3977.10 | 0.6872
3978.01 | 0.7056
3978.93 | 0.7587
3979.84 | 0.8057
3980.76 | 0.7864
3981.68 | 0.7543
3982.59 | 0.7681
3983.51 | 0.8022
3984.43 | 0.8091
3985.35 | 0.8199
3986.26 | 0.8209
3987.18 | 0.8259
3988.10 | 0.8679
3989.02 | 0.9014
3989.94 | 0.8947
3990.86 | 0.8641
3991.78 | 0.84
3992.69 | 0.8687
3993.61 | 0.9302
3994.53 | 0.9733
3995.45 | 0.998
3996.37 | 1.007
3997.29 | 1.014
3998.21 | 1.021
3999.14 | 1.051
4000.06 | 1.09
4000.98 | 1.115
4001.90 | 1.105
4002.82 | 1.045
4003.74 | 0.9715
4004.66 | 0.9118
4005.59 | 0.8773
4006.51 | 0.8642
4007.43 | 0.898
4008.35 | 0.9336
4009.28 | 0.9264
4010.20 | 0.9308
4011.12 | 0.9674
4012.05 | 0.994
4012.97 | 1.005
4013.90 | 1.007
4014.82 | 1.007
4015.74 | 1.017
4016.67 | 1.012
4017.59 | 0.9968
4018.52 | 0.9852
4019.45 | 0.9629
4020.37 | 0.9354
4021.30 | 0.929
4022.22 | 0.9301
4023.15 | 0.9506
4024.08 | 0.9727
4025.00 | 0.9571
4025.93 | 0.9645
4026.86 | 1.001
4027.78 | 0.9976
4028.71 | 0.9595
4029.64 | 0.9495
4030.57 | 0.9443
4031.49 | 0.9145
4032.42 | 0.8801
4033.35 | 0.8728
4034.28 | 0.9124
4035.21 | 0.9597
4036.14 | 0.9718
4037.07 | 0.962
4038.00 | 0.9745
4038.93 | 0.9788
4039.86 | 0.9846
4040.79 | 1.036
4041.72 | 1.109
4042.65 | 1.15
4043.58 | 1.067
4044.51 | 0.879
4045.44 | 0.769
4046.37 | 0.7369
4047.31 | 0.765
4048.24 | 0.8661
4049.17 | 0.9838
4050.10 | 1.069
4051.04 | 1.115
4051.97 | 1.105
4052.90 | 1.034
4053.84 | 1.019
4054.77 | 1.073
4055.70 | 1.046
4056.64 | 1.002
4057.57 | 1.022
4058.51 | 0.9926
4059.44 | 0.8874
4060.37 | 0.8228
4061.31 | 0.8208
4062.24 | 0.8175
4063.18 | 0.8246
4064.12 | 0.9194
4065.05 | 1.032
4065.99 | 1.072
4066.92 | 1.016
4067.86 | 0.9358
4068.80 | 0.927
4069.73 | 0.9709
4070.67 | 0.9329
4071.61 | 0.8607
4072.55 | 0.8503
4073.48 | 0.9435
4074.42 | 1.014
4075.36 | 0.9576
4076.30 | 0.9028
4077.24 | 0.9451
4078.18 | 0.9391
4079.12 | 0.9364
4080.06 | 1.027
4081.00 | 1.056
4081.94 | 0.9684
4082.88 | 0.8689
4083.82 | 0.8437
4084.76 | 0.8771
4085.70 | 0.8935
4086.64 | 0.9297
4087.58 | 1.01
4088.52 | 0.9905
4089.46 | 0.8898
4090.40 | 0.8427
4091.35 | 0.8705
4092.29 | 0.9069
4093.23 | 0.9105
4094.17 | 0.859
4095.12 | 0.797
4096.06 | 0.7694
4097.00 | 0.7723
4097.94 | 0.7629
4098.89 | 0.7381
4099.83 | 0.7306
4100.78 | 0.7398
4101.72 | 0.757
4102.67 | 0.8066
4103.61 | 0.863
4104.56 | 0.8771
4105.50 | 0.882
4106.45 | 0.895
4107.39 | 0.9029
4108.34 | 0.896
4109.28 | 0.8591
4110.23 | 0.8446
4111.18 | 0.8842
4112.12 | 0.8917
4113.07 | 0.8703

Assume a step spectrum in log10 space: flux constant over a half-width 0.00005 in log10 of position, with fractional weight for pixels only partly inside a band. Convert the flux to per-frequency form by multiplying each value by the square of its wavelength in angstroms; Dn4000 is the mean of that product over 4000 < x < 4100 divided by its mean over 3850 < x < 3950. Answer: 1.5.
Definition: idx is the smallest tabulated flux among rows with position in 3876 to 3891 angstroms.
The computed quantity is 0.5378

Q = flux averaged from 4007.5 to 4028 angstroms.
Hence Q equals 0.97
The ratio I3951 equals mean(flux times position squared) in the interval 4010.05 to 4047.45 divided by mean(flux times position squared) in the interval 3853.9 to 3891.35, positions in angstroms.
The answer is 1.48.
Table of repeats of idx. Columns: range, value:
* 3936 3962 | 0.4385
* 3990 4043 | 0.84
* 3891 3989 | 0.2595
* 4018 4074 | 0.7369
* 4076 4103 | 0.7306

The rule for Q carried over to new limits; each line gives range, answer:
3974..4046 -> 0.925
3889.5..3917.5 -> 0.734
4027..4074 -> 0.955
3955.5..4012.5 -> 0.787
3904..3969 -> 0.691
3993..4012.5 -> 0.981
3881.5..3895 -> 0.61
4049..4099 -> 0.934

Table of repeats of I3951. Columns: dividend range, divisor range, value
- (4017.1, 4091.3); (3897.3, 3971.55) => 1.49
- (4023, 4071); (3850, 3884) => 1.45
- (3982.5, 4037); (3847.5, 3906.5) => 1.46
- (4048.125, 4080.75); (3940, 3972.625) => 1.51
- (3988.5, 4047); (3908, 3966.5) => 1.45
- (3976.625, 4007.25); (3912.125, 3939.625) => 1.45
